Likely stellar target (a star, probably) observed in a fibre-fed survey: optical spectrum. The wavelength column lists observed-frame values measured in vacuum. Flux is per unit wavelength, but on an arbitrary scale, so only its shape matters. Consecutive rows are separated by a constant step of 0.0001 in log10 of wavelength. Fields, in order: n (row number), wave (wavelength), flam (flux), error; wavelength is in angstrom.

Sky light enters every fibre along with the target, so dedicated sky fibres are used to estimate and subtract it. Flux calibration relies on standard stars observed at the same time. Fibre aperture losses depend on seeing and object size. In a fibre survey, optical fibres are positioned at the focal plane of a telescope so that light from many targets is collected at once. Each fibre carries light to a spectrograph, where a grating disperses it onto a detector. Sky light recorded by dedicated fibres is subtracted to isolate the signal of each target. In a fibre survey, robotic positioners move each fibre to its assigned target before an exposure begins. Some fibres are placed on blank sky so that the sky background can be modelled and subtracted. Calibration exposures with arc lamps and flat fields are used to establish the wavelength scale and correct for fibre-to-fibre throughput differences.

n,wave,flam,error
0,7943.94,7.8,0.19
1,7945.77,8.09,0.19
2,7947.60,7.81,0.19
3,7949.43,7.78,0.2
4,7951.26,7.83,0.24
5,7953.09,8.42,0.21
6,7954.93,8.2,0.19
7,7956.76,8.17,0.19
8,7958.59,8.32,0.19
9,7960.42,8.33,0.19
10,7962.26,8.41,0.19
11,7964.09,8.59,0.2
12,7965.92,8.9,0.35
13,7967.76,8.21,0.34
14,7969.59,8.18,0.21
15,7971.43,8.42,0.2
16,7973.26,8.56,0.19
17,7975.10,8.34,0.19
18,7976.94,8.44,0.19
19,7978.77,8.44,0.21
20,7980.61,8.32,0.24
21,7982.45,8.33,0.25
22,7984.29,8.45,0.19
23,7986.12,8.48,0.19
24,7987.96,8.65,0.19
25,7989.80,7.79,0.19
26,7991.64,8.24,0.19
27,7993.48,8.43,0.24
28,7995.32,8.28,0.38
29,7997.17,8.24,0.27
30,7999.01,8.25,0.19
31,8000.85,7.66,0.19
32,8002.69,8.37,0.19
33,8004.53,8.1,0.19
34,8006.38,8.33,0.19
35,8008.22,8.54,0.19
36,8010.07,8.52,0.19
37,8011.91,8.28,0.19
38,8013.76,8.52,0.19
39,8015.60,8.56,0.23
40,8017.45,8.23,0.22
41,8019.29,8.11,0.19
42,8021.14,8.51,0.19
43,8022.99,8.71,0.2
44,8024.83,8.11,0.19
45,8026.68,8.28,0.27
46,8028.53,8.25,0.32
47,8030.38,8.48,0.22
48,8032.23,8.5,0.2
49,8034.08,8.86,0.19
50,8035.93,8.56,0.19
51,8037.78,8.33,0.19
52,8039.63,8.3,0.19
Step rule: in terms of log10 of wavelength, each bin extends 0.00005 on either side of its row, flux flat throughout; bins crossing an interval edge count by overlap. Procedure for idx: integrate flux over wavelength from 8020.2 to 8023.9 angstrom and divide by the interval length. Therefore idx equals 8.59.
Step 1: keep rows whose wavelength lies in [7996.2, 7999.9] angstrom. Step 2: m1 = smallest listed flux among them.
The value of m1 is 8.24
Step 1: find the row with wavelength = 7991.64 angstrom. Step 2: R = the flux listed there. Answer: 8.24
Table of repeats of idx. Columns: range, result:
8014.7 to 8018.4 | 8.4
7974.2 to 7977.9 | 8.4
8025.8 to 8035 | 8.47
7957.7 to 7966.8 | 8.51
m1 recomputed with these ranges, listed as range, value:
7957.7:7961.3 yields 8.32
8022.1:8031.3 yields 8.11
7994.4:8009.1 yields 7.66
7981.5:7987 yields 8.33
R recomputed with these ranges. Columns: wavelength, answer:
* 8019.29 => 8.11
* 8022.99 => 8.71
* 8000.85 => 7.66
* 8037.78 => 8.33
